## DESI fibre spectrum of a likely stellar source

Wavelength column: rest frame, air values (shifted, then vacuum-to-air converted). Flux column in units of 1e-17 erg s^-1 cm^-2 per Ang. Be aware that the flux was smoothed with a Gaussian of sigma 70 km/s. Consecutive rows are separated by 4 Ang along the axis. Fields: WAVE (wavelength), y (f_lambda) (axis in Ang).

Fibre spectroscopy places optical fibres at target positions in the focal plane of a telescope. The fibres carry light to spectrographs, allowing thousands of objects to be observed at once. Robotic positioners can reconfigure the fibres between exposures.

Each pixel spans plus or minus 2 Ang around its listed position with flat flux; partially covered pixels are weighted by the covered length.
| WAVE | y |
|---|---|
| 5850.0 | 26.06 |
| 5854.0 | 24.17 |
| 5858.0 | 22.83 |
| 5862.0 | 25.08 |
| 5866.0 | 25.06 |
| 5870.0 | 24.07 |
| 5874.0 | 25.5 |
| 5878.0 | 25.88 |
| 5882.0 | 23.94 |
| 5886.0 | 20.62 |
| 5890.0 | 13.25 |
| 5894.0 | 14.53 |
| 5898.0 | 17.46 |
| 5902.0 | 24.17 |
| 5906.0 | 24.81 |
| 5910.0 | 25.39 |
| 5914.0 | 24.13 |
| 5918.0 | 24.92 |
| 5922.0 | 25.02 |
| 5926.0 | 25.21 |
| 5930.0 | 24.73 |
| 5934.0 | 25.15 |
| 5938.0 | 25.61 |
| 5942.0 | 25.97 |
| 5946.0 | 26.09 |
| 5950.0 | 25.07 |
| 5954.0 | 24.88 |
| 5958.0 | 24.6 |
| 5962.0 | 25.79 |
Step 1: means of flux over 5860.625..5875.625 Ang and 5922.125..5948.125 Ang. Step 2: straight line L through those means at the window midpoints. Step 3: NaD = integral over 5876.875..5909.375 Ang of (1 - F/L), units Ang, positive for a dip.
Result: 5.8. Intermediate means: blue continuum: 24.9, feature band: 20.6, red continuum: 25.4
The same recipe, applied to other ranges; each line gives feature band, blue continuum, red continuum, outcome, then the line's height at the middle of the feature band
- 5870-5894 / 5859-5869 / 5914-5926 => 3.26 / 24.8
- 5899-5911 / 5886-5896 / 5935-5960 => -4.30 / 17.7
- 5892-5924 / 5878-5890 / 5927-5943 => 1.03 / 23.2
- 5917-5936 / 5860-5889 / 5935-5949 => 0.25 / 25.4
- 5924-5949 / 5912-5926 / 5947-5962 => -0.54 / 24.9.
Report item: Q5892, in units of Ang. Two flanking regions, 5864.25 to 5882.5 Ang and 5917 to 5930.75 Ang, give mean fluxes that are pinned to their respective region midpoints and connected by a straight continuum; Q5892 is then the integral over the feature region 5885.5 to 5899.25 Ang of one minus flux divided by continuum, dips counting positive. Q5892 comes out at 5.0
